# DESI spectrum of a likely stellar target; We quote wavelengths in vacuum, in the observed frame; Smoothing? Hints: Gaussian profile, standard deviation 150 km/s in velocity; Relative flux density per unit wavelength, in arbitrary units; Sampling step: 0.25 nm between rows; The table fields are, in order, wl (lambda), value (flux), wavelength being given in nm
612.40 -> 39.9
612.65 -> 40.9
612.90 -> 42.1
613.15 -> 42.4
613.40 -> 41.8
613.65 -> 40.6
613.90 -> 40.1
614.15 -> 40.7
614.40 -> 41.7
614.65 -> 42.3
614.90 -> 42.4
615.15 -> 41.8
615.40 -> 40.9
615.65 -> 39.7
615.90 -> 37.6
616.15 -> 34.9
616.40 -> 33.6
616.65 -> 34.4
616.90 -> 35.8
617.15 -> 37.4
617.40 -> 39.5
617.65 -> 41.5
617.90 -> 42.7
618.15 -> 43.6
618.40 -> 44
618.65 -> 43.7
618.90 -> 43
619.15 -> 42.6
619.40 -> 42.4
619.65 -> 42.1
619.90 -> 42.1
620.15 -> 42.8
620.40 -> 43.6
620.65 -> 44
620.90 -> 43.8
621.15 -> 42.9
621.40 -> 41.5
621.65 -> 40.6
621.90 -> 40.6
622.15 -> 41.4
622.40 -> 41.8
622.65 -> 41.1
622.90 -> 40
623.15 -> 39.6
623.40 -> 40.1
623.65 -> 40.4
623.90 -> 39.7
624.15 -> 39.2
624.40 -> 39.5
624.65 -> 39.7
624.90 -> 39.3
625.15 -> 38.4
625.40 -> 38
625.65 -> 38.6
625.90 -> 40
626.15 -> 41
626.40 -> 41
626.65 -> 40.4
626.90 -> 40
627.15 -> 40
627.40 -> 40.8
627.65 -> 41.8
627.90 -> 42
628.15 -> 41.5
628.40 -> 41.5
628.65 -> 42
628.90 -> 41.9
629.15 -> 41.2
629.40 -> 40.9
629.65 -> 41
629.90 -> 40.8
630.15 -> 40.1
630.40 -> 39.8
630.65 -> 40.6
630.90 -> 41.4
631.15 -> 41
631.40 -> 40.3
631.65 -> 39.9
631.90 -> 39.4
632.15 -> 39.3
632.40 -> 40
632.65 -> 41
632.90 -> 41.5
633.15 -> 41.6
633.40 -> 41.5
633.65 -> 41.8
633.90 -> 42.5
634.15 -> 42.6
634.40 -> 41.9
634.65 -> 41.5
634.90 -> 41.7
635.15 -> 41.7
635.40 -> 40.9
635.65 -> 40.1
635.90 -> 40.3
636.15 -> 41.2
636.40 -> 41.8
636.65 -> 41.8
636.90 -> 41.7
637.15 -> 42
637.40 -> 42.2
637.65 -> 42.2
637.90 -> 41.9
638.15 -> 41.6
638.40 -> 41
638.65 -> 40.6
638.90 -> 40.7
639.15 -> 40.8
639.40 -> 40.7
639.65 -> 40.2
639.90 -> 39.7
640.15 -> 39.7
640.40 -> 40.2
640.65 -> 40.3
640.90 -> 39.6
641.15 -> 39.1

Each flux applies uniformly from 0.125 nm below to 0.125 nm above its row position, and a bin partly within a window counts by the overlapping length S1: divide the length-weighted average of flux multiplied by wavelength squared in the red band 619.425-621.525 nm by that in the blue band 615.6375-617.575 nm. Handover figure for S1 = 1.19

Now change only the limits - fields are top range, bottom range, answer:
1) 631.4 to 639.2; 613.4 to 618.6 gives 1.10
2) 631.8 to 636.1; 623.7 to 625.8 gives 1.08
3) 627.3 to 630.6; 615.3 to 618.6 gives 1.10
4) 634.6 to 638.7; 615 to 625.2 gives 1.08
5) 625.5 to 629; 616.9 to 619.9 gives 1.01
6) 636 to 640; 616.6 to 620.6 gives 1.06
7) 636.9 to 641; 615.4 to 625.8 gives 1.07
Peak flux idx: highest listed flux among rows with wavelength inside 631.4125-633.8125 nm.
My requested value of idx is 41.8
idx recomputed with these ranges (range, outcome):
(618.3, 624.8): 44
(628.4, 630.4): 42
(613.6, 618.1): 42.7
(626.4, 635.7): 42.6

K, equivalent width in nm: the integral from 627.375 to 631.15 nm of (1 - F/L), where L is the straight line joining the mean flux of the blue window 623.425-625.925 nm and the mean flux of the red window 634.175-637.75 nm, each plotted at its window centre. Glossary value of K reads -0.09 nm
